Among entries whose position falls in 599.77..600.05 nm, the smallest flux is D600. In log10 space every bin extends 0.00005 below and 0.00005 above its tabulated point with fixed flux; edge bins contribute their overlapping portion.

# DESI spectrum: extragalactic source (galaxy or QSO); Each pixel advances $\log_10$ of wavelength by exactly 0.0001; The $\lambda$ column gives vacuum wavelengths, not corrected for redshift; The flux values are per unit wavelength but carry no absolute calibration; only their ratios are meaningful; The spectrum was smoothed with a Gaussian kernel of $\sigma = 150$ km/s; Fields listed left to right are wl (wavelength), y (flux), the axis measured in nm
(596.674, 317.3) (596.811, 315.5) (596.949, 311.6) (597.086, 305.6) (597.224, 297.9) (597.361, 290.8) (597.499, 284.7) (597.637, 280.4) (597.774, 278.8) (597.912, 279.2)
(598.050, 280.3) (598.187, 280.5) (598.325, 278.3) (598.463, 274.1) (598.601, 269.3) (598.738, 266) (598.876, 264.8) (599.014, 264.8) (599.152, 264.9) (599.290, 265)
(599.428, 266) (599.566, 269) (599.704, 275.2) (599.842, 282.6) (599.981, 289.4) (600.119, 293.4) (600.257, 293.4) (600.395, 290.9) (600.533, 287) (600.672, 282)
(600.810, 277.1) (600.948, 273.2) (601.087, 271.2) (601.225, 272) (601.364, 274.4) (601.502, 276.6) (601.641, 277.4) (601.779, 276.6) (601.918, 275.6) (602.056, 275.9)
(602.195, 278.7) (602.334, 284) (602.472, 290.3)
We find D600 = 282.6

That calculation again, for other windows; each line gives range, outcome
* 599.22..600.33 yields 265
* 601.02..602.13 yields 271.2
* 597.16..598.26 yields 278.8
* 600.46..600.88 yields 277.1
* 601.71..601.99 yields 275.6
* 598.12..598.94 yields 264.8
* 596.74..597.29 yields 297.9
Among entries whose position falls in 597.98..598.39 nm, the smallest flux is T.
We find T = 278.3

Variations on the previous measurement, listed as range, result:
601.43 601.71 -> 276.6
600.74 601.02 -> 273.2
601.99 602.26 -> 275.9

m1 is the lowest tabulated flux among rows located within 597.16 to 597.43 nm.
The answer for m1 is 290.8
